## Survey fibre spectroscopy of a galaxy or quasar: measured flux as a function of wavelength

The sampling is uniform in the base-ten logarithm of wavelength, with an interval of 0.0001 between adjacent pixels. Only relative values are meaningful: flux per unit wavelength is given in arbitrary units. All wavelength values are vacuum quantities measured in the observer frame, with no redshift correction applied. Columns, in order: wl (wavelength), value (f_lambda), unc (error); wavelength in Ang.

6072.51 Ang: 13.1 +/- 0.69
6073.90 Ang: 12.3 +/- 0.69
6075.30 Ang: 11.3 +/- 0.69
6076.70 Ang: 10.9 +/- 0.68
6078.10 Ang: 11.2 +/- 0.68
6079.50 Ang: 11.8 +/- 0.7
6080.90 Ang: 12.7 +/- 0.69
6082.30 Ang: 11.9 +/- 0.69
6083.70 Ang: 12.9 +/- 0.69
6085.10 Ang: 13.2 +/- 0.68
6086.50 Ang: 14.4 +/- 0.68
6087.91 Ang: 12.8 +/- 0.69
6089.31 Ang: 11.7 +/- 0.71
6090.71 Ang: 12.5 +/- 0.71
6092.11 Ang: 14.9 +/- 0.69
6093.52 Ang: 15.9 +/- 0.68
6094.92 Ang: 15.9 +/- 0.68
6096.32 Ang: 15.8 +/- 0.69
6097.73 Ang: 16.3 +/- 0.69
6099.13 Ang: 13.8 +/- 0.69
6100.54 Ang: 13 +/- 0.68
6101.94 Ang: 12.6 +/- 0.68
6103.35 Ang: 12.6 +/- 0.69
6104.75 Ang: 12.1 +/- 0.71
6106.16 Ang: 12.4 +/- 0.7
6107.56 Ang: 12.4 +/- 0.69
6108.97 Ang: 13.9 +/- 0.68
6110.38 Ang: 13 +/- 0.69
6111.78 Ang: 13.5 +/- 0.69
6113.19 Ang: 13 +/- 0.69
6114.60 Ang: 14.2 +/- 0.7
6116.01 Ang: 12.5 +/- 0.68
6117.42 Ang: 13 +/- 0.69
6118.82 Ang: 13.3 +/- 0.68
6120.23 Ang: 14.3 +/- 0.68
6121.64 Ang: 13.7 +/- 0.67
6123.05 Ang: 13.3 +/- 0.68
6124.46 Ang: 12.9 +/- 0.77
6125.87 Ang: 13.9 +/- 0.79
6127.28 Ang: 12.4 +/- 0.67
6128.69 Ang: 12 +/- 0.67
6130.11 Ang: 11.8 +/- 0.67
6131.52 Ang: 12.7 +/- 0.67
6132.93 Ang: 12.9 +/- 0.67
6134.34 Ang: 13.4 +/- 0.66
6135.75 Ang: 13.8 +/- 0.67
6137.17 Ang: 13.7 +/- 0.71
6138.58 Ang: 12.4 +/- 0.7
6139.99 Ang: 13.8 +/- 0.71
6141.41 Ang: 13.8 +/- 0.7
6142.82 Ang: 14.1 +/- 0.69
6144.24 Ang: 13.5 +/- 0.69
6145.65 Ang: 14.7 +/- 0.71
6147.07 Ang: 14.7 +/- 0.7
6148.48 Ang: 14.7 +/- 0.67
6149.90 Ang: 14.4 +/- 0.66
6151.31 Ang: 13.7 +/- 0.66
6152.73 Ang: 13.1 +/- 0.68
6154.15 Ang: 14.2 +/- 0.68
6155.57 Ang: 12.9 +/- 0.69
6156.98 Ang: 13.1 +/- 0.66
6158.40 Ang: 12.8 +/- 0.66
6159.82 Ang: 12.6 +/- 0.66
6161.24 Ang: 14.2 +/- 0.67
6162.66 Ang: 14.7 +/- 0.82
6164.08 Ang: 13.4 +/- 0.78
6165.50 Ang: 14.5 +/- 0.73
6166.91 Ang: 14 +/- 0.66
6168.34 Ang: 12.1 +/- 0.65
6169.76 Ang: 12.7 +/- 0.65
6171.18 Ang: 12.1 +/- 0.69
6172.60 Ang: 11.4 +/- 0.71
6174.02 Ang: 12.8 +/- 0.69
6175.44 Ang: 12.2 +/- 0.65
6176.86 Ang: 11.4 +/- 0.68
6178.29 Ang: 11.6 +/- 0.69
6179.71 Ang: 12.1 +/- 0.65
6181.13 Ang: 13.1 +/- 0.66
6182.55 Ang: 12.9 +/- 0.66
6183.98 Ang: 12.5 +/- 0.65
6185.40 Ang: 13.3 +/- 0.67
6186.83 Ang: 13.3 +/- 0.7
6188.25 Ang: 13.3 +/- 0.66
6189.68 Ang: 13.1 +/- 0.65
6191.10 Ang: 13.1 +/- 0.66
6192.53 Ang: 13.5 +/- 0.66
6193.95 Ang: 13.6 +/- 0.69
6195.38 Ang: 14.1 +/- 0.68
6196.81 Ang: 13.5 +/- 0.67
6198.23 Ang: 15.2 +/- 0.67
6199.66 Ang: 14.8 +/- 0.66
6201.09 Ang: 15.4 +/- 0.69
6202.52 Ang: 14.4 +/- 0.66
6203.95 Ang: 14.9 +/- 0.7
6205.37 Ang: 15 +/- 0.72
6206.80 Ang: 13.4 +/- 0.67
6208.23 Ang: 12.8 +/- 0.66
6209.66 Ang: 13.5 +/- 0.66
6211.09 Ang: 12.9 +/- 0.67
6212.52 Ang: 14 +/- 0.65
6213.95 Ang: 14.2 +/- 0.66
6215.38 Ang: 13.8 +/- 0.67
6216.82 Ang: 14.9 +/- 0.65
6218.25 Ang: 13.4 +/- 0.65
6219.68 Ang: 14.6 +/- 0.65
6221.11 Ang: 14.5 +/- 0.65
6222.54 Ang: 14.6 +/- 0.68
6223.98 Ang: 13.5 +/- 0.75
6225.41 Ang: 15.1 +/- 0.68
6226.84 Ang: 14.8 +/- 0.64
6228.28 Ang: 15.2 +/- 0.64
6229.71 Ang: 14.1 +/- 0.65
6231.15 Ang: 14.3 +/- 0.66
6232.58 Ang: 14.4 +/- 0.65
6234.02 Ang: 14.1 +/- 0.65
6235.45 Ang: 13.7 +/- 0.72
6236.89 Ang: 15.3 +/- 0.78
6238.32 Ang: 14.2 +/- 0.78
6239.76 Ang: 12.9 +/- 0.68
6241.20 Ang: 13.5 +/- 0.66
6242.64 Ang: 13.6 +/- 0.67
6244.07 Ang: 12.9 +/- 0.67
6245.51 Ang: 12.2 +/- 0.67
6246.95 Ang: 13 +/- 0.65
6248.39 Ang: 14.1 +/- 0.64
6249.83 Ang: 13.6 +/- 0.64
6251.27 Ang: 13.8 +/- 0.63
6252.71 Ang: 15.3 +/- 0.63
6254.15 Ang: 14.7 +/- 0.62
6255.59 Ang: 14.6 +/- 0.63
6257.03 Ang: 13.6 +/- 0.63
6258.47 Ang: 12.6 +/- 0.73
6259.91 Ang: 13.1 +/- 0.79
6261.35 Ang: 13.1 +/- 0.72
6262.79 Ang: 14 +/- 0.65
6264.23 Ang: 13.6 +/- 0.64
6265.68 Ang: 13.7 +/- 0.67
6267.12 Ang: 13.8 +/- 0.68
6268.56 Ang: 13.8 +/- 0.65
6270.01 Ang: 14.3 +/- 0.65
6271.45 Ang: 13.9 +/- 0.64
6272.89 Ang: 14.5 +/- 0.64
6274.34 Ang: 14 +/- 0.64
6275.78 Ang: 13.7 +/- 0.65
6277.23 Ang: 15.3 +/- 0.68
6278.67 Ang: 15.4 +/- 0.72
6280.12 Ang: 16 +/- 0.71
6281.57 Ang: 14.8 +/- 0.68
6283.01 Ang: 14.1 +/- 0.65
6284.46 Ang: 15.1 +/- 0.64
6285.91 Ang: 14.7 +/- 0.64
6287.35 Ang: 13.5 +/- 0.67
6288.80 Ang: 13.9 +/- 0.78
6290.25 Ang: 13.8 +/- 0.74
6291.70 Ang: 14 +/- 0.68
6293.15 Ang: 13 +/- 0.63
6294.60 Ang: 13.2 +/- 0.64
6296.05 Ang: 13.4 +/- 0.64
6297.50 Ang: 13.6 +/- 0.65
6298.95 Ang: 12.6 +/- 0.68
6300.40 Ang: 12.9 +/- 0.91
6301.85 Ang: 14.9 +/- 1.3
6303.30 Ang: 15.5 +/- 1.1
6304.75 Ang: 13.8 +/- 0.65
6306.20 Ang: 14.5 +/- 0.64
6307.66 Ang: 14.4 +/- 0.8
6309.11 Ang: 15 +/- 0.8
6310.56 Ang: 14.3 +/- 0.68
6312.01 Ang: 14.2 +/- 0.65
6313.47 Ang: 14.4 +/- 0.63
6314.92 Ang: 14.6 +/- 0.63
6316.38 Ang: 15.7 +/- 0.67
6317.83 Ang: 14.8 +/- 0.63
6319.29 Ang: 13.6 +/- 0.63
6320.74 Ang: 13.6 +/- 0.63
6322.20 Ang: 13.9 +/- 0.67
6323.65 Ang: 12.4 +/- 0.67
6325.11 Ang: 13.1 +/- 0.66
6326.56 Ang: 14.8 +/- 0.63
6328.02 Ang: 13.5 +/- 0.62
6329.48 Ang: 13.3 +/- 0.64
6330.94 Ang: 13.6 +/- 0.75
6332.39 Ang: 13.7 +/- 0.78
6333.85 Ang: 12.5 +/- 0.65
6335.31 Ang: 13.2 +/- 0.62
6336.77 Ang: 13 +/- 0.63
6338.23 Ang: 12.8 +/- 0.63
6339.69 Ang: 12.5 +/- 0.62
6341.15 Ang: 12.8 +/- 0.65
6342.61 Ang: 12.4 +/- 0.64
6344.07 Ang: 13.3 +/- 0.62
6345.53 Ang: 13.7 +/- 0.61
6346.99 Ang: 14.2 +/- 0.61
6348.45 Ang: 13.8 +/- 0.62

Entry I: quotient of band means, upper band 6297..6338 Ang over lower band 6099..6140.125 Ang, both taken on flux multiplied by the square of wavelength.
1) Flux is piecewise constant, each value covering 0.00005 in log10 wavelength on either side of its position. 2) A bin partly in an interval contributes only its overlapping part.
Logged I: 1.13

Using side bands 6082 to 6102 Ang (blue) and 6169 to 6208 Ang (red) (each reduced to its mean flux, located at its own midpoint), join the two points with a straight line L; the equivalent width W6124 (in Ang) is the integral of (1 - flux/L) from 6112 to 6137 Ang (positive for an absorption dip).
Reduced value 1.0 Ang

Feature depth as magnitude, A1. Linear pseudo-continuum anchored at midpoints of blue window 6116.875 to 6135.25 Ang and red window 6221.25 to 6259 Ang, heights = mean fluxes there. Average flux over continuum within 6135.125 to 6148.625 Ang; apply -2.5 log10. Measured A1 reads -0.06 mag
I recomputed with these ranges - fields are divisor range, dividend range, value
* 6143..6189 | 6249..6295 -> 1.10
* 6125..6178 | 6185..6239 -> 1.09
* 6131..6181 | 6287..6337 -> 1.10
